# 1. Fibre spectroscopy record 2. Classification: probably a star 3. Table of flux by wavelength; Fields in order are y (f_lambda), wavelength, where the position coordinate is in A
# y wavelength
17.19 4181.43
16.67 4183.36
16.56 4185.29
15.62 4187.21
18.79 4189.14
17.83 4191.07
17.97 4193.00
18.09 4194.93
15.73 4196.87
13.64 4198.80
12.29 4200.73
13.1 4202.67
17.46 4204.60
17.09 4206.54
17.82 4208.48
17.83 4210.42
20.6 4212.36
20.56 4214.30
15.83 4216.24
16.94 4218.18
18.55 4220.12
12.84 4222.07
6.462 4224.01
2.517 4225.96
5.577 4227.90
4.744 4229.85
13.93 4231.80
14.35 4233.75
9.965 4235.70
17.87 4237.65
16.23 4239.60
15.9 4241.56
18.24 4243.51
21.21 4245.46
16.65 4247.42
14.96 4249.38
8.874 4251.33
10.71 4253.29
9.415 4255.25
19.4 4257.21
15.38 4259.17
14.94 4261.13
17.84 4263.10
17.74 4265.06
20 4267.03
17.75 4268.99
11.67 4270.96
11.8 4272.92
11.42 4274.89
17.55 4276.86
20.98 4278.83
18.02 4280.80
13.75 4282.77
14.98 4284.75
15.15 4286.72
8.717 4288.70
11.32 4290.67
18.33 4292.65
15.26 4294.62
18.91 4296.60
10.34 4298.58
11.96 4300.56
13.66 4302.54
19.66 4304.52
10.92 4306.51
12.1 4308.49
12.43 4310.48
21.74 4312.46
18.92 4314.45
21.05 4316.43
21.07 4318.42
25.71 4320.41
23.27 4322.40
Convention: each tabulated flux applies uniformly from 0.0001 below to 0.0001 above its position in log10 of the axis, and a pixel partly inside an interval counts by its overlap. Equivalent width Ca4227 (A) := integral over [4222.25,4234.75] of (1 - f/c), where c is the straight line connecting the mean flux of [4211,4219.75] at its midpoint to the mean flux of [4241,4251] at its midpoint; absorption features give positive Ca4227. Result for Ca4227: 6.7 A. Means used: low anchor 18.5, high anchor 16.9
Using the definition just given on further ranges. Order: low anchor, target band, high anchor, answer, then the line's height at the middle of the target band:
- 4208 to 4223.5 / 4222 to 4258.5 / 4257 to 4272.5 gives 9.1 A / 16.9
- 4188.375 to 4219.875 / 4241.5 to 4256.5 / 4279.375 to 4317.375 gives 1.5 A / 16.1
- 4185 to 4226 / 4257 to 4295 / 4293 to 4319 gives 1.0 A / 16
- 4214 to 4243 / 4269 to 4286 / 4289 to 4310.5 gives -2.0 A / 13.6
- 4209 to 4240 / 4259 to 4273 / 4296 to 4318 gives -1.6 A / 14.6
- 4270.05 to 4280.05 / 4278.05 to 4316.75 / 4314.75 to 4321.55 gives 6.7 A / 18.7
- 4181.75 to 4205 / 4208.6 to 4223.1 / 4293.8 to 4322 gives -1.1 A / 16.3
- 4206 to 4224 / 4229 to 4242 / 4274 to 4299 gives 2.5 A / 16.4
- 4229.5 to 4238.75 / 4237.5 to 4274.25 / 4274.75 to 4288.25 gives -3.5 A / 14.2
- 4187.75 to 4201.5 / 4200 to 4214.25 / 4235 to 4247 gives -0.4 A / 16.5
